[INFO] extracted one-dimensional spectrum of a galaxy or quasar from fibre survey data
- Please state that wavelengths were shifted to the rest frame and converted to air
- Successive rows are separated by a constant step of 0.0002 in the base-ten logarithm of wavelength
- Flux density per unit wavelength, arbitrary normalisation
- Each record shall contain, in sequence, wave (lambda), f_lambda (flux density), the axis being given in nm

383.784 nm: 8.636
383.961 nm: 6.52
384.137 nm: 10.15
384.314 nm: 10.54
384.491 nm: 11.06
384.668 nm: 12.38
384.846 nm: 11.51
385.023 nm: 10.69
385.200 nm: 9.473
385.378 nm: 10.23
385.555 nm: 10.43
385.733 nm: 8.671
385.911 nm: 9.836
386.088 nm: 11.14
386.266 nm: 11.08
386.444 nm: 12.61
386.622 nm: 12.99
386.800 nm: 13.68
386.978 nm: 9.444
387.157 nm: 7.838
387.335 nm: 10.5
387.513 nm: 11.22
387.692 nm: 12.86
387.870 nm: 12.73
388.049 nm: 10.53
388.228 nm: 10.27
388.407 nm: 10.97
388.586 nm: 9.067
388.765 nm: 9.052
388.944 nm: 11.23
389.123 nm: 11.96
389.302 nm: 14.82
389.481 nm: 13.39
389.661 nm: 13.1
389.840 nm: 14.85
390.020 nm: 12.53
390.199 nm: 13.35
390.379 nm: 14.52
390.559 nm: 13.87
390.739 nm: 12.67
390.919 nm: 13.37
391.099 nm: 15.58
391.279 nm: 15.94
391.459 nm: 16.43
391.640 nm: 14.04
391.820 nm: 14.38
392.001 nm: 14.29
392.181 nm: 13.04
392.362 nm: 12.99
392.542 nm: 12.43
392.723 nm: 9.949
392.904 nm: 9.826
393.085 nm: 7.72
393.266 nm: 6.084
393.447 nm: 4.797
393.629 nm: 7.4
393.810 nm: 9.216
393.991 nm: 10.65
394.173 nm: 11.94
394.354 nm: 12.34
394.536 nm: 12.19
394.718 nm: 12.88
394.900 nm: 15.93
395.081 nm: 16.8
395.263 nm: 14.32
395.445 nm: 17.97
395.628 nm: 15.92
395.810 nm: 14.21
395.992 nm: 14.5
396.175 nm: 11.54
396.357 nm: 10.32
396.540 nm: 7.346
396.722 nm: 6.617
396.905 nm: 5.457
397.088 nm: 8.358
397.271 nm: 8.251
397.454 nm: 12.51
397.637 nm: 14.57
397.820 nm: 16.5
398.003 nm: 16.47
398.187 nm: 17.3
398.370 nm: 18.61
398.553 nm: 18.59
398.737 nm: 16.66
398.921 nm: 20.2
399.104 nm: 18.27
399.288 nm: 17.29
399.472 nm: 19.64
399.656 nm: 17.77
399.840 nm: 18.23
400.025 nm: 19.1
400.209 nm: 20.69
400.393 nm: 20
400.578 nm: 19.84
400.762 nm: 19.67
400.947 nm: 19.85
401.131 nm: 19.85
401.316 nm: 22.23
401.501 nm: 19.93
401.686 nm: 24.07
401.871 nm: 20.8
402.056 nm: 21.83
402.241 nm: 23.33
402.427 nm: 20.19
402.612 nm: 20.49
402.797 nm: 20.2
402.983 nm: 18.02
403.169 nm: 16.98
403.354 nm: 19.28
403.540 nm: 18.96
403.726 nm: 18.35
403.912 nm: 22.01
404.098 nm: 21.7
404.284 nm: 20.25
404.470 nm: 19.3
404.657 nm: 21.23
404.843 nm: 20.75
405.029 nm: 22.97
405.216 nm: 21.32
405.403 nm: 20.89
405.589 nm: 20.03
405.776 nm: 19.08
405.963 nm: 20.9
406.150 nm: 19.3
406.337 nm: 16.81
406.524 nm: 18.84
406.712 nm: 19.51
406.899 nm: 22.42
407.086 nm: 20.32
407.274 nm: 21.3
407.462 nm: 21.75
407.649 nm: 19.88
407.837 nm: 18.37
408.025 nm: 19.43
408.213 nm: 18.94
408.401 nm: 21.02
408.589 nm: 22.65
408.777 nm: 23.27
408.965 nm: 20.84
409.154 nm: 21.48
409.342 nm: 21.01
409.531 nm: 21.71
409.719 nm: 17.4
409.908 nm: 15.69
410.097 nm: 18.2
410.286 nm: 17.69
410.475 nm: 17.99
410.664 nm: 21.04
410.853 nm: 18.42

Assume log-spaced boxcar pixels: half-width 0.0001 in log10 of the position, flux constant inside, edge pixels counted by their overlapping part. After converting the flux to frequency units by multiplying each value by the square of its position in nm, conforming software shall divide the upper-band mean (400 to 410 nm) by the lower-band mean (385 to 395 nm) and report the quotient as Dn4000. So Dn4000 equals 1.87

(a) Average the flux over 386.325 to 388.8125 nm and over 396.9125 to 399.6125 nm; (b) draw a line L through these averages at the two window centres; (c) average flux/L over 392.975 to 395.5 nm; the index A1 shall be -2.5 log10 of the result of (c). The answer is 0.23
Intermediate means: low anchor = 11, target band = 11.3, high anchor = 15.7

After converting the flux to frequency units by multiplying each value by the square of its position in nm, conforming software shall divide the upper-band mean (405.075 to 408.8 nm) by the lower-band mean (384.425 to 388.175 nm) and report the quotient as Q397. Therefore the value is 2.0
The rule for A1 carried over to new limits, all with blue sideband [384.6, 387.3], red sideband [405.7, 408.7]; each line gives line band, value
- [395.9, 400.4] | 0.09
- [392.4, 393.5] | 0.49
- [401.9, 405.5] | -0.11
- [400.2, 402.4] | -0.20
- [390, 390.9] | -0.06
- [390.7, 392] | -0.12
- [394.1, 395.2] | 0.07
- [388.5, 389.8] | 0.02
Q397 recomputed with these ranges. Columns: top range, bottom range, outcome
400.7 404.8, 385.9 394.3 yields 1.85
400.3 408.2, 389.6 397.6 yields 1.77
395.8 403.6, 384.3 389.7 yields 1.64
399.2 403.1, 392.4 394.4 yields 2.24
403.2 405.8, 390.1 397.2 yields 1.79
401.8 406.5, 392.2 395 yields 2.02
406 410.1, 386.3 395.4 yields 1.80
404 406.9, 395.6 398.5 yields 1.70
